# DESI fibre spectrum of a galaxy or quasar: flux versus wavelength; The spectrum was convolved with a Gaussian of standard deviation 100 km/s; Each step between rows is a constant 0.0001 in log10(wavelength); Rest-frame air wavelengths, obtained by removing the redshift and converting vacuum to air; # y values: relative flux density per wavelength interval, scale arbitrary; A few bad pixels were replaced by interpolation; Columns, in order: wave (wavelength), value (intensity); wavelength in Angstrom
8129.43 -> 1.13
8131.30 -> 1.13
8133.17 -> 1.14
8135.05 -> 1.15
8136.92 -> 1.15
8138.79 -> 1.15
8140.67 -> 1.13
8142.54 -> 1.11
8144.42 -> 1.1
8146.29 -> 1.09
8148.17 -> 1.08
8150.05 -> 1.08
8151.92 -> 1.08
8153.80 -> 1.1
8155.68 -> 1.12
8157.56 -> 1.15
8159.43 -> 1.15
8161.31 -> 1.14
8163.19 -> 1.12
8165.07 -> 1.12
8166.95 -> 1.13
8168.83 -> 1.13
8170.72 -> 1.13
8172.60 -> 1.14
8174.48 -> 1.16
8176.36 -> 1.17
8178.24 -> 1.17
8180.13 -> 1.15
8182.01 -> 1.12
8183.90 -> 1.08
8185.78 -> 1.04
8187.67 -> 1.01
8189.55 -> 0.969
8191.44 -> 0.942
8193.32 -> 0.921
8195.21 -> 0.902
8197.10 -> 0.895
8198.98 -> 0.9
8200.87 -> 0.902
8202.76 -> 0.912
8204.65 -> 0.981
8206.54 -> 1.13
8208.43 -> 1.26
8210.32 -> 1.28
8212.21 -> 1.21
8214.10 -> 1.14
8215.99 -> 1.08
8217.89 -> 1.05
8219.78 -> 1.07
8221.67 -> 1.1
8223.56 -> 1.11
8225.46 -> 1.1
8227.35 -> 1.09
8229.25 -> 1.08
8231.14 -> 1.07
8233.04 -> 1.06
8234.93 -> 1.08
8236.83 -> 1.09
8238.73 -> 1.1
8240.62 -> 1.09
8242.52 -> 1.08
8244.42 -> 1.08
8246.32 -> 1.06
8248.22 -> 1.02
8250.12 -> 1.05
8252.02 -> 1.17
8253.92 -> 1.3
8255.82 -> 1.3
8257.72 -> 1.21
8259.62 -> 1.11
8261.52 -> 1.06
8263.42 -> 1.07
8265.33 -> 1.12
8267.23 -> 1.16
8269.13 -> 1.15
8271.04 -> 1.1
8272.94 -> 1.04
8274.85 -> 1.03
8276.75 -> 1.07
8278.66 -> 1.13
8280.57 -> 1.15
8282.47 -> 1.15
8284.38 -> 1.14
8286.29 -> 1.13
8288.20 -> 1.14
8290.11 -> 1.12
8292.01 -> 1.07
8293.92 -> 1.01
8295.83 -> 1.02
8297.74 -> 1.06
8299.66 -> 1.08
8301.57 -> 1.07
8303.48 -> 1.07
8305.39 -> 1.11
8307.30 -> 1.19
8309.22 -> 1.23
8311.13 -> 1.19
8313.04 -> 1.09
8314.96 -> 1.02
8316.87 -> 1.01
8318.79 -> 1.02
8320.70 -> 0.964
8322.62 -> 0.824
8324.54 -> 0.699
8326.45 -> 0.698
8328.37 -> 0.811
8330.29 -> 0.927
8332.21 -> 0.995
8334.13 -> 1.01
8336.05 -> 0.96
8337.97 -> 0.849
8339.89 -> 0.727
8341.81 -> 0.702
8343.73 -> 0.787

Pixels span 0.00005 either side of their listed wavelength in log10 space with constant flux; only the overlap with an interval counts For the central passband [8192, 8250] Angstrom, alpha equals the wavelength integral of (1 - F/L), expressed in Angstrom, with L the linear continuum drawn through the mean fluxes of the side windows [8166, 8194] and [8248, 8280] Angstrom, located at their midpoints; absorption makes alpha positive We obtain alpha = 2.3 Angstrom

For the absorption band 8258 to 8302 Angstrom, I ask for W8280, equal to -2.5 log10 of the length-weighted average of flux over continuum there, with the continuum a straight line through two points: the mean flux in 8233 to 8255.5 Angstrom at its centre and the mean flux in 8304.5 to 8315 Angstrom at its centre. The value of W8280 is 0.03 mag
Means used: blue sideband 1.11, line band 1.1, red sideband 1.15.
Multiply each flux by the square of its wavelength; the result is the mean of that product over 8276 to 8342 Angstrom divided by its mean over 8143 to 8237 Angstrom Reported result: 0.97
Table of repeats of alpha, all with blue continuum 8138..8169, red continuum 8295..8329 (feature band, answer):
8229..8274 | -2.6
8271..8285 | -0.9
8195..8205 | 1.6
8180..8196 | 1.2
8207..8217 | -1.0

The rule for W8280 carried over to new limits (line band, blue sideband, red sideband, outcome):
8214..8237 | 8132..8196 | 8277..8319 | 0.02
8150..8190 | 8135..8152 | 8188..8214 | -0.04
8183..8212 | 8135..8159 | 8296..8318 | 0.10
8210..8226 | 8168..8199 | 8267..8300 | -0.05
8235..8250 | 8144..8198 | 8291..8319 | 0.01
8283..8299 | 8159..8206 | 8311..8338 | -0.13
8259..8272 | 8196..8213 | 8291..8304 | -0.06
